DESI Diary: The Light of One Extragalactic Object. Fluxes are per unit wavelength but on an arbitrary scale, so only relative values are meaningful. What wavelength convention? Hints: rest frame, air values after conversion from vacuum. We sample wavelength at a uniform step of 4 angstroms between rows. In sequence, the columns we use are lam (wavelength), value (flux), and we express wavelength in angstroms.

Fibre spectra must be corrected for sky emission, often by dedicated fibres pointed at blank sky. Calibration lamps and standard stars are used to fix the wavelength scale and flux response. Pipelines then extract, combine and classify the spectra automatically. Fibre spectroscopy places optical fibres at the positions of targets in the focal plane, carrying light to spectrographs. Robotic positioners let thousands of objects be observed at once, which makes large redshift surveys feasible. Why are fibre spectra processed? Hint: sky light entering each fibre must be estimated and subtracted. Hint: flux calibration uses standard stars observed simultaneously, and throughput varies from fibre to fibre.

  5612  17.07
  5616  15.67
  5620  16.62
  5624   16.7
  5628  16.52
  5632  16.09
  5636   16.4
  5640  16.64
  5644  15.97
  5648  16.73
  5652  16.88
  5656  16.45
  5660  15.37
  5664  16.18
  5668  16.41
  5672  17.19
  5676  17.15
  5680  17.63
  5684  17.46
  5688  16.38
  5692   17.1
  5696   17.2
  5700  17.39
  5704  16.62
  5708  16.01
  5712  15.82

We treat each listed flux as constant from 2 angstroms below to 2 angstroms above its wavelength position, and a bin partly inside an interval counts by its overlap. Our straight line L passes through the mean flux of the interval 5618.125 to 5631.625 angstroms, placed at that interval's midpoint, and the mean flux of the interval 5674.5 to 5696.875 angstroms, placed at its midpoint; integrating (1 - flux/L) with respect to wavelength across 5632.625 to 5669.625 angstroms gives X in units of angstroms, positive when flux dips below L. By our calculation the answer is 1.1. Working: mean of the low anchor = 16.6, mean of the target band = 16.3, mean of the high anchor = 17.2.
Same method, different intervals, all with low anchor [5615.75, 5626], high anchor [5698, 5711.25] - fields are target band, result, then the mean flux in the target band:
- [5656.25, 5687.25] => -0.4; 16.7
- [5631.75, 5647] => 0.1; 16.3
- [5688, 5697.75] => -0.2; 17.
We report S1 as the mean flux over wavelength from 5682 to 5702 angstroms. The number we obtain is 17.1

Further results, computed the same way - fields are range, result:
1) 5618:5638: 16.5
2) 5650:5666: 16.2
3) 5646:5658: 16.7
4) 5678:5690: 17.2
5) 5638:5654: 16.6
